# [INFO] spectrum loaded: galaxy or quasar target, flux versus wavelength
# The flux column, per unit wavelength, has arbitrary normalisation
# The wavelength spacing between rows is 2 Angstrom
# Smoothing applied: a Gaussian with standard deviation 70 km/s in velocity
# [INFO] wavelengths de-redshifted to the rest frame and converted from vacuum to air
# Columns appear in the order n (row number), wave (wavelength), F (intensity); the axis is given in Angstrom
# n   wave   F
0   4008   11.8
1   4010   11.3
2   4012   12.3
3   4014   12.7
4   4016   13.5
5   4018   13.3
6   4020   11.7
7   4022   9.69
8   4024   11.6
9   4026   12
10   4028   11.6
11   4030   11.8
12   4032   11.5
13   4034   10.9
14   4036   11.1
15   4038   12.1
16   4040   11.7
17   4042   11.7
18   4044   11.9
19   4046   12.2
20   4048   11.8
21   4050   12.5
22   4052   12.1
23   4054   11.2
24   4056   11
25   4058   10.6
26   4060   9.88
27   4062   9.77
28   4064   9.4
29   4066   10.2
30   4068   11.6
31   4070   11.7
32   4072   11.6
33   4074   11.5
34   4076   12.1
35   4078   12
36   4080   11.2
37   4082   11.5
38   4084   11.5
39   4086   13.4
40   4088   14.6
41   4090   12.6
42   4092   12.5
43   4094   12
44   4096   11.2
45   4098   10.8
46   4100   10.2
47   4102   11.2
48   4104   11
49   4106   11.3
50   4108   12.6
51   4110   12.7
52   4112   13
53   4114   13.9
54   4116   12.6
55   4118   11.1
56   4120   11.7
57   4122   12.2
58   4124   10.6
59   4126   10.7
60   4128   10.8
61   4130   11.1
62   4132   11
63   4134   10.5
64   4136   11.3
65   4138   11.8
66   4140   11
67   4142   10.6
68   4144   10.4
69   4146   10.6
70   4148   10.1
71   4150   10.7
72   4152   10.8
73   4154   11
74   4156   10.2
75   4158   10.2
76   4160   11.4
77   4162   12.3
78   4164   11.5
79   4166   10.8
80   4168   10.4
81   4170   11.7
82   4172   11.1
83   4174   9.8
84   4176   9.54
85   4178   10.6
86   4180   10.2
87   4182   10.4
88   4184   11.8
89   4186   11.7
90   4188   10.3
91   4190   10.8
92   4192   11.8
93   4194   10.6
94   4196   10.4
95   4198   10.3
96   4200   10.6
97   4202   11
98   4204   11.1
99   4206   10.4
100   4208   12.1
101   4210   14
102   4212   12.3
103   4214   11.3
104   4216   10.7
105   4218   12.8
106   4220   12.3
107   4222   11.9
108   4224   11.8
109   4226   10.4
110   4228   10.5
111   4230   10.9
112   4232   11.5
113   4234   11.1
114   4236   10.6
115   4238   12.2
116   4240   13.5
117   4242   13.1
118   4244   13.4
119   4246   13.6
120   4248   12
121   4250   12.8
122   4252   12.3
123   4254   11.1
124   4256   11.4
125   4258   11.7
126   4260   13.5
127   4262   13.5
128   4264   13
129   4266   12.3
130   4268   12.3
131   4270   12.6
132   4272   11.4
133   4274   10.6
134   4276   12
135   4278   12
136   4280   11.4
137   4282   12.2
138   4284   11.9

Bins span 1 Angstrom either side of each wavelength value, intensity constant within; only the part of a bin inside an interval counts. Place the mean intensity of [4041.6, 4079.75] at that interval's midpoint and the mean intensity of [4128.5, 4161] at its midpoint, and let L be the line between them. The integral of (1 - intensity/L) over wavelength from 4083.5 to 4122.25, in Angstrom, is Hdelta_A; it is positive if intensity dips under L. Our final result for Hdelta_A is -3.7 Angstrom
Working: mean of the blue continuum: 11.3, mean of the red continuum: 10.8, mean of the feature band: 12.1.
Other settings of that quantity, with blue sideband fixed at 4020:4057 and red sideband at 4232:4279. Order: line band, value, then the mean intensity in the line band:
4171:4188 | 1.97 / 10.6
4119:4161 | 3.53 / 10.9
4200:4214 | 0.47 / 11.7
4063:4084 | 0.72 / 11.3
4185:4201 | 1.65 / 10.8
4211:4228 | 0.72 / 11.6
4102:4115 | -0.58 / 12.3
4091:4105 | 0.58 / 11.3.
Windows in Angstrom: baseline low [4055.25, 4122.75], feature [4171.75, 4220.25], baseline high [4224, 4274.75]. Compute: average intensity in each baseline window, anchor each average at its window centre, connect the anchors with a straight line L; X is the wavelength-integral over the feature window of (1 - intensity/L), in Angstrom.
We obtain 3.3 Angstrom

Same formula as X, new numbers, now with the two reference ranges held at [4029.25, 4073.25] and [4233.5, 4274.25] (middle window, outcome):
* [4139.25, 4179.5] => 3.8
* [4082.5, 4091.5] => -1.1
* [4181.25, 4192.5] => 0.8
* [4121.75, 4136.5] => 0.9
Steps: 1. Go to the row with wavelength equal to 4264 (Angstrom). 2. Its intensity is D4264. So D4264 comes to 13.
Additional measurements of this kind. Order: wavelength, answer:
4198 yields 10.3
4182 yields 10.4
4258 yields 11.7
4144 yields 10.4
